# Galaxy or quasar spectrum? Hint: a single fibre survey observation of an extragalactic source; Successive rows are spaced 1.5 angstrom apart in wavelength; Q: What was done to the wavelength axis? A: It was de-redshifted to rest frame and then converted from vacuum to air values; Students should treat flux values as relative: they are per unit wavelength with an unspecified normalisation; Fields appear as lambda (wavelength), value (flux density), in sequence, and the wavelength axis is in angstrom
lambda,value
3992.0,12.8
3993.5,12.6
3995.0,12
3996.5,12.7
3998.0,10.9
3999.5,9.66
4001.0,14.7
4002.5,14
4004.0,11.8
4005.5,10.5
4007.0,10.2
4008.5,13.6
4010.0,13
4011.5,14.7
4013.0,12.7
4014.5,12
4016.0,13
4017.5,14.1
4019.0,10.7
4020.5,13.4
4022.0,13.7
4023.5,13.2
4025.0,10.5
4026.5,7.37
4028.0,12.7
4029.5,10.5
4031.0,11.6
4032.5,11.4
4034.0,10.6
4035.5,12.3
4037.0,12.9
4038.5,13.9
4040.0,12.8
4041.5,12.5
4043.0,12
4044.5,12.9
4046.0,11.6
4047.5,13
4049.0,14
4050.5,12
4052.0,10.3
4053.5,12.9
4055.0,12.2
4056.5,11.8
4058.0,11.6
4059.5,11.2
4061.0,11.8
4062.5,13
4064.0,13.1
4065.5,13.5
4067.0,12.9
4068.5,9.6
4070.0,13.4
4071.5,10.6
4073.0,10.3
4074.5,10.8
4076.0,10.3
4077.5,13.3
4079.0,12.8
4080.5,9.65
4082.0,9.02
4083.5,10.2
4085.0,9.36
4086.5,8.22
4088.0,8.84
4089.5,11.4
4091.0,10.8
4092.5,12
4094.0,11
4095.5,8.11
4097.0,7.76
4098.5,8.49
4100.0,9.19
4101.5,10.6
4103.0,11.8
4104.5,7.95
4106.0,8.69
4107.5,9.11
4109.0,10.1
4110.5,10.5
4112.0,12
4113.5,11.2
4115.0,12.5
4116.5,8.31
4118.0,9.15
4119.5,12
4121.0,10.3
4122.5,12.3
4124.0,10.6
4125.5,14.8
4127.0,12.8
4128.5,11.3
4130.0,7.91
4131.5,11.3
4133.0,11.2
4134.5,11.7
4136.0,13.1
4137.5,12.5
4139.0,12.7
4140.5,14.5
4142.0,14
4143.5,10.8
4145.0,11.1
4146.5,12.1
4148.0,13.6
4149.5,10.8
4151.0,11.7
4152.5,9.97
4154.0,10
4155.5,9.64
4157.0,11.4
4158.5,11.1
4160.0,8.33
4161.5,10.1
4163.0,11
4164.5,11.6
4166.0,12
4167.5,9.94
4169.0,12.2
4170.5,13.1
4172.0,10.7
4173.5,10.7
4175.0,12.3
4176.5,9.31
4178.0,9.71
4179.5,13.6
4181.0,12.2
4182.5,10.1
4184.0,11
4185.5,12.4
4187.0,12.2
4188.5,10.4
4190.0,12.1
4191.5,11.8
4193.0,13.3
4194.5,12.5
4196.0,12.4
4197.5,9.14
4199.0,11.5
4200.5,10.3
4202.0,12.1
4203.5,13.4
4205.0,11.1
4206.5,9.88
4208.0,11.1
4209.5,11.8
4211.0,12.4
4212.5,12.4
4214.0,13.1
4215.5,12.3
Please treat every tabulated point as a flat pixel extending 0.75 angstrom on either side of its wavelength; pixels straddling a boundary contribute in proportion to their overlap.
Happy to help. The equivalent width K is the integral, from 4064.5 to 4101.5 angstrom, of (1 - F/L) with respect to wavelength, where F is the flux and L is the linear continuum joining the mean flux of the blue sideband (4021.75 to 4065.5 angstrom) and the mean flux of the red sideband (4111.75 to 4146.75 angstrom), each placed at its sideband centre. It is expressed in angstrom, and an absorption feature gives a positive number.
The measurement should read 4.3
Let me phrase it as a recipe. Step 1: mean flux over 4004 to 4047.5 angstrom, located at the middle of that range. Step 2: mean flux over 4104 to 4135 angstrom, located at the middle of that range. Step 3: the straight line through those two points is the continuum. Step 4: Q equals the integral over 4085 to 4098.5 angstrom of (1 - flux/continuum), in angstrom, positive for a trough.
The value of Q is 1.8 angstrom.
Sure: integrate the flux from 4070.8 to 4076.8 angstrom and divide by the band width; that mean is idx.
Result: 10.5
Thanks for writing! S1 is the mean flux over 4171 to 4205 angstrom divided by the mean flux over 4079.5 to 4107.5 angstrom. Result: 1.2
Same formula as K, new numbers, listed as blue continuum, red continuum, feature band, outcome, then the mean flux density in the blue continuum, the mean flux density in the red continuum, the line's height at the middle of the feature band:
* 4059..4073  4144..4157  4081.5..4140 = 4.97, 12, 11.1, 11.6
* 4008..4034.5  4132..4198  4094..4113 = 3.51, 12.2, 11.5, 11.8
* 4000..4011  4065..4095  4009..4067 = -2.47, 12.5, 10.9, 11.8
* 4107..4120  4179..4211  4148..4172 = 0.49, 10.5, 11.6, 11.2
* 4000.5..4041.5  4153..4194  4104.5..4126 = 1.72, 12.3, 11.2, 11.6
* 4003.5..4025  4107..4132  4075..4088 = 1.43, 12.5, 11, 11.5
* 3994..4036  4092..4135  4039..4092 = -1.32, 12.1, 10.5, 11.3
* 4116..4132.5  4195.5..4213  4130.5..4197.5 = -1.70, 11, 11.4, 11.2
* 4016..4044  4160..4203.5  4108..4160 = 0.97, 12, 11.4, 11.6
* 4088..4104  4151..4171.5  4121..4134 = -1.31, 10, 10.8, 10.4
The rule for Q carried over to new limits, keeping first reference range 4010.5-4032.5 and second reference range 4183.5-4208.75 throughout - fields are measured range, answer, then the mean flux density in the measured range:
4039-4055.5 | -0.5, 12.4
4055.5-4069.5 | -0.1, 12.1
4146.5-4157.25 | 0.6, 11.1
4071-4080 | 0.5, 11.3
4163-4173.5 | 0.2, 11.5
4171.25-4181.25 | 0.4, 11.2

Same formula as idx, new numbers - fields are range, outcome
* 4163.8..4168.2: 11.2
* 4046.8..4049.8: 13.5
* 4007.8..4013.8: 13.5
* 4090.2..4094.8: 11.2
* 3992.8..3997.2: 12.4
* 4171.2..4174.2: 10.7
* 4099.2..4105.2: 9.89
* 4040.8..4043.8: 12.3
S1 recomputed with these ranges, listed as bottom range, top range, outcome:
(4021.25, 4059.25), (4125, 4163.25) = 0.96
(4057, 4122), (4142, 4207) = 1.06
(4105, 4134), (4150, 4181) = 1.01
